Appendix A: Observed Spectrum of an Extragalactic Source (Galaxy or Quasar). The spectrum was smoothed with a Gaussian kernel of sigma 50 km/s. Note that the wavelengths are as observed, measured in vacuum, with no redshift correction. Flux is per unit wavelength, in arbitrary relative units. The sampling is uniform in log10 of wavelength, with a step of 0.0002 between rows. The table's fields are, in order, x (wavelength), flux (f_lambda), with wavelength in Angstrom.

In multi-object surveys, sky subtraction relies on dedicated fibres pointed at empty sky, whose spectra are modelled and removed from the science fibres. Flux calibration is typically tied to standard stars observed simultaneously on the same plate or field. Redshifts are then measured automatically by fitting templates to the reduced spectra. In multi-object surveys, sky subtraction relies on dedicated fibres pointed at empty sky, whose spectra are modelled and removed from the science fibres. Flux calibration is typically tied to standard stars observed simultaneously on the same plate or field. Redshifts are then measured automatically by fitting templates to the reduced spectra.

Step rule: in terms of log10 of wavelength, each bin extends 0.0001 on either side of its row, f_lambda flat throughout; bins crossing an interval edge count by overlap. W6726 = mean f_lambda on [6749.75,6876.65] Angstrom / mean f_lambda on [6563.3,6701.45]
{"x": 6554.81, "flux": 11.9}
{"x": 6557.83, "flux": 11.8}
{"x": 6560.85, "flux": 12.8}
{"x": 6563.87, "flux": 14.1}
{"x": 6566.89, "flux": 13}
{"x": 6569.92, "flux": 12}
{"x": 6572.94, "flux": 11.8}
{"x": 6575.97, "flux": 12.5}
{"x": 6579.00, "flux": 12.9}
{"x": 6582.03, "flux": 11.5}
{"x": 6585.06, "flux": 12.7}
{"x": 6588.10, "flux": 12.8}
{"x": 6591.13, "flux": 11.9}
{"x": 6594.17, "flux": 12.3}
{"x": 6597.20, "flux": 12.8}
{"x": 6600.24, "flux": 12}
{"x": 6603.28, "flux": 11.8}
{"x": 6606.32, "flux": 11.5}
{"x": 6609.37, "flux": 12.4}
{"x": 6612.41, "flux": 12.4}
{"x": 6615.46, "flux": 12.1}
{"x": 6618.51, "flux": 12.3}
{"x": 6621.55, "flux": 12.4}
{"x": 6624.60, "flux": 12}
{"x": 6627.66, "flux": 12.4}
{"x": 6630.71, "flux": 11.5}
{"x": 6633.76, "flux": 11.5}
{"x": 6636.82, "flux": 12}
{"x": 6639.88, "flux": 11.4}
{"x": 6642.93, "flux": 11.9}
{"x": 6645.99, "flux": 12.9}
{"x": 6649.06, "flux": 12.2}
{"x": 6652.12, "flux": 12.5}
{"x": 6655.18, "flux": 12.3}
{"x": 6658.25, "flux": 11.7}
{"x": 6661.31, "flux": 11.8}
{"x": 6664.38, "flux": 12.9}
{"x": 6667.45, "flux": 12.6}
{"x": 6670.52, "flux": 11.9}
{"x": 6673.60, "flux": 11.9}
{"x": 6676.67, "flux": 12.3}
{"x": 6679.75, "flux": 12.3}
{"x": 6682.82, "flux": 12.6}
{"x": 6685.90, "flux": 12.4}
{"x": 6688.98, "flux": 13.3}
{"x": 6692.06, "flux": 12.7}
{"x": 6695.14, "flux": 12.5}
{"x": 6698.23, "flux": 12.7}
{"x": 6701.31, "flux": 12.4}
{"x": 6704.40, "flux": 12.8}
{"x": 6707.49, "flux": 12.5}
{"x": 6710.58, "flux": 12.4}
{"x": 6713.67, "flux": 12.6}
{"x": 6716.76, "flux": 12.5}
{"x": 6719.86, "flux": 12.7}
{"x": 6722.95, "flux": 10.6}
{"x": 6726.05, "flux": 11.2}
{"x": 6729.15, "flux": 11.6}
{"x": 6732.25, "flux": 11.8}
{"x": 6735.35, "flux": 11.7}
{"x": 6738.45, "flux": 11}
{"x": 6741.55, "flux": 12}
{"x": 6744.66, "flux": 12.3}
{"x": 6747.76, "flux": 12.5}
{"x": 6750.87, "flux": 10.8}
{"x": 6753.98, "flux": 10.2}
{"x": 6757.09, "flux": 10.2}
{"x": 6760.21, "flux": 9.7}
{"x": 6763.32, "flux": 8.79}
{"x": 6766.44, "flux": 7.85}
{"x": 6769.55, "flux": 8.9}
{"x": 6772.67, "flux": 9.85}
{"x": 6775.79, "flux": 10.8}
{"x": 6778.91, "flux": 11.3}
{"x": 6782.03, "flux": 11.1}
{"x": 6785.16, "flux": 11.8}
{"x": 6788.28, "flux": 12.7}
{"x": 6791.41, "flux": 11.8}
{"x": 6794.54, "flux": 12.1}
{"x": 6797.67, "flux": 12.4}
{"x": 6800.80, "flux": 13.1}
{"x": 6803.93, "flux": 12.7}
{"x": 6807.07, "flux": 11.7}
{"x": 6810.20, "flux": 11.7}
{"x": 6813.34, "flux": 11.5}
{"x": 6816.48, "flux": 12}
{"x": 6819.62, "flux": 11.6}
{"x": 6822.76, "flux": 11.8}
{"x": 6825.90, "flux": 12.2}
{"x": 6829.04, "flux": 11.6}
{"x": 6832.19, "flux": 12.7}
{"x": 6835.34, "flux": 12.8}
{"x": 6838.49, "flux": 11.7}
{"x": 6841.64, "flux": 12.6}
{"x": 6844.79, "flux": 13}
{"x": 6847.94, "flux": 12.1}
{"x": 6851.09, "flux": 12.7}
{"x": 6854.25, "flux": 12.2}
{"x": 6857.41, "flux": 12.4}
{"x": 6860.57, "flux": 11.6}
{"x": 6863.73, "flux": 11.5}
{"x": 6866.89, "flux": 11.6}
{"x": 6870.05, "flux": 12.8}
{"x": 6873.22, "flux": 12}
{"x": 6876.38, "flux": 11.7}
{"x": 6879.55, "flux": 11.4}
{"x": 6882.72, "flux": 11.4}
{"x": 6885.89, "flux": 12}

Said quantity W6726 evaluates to 0.9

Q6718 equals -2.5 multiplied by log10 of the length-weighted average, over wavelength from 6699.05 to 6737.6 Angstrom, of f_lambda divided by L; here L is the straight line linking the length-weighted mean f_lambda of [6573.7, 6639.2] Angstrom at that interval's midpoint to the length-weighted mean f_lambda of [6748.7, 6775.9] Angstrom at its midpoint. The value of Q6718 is -0.16 mag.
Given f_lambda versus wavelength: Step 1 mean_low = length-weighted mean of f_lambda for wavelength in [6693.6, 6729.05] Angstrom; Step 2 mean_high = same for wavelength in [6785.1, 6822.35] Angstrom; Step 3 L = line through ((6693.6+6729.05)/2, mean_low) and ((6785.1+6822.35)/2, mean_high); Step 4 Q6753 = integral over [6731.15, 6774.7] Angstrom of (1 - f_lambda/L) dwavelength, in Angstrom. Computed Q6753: 5.9 Angstrom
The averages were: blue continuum 12.2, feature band 10.5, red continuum 12.1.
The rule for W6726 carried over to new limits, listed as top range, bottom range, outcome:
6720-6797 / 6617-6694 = 0.90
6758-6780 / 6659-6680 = 0.78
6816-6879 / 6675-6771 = 1.04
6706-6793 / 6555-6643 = 0.91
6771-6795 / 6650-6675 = 0.93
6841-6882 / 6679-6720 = 0.96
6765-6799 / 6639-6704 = 0.89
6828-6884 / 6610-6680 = 1.00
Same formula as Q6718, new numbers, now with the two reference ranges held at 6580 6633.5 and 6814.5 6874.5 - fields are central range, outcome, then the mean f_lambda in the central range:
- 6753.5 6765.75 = 0.26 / 9.54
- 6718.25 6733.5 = 0.05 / 11.6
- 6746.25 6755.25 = 0.09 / 11.2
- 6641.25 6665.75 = -0.01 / 12.3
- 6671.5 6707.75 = -0.03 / 12.5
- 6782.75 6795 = 0.01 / 12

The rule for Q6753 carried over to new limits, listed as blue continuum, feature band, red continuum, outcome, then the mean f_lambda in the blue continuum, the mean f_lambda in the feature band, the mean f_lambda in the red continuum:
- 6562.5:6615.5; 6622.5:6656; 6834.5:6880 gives 0.73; 12.4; 12.1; 12.1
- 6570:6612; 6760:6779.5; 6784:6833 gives 4.19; 12.2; 9.51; 12.1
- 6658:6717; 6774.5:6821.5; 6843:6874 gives 1.51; 12.5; 11.9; 12.2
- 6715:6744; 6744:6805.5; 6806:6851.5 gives 4.46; 11.7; 11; 12.1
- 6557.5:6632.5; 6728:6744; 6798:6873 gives 0.74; 12.3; 11.7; 12.2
